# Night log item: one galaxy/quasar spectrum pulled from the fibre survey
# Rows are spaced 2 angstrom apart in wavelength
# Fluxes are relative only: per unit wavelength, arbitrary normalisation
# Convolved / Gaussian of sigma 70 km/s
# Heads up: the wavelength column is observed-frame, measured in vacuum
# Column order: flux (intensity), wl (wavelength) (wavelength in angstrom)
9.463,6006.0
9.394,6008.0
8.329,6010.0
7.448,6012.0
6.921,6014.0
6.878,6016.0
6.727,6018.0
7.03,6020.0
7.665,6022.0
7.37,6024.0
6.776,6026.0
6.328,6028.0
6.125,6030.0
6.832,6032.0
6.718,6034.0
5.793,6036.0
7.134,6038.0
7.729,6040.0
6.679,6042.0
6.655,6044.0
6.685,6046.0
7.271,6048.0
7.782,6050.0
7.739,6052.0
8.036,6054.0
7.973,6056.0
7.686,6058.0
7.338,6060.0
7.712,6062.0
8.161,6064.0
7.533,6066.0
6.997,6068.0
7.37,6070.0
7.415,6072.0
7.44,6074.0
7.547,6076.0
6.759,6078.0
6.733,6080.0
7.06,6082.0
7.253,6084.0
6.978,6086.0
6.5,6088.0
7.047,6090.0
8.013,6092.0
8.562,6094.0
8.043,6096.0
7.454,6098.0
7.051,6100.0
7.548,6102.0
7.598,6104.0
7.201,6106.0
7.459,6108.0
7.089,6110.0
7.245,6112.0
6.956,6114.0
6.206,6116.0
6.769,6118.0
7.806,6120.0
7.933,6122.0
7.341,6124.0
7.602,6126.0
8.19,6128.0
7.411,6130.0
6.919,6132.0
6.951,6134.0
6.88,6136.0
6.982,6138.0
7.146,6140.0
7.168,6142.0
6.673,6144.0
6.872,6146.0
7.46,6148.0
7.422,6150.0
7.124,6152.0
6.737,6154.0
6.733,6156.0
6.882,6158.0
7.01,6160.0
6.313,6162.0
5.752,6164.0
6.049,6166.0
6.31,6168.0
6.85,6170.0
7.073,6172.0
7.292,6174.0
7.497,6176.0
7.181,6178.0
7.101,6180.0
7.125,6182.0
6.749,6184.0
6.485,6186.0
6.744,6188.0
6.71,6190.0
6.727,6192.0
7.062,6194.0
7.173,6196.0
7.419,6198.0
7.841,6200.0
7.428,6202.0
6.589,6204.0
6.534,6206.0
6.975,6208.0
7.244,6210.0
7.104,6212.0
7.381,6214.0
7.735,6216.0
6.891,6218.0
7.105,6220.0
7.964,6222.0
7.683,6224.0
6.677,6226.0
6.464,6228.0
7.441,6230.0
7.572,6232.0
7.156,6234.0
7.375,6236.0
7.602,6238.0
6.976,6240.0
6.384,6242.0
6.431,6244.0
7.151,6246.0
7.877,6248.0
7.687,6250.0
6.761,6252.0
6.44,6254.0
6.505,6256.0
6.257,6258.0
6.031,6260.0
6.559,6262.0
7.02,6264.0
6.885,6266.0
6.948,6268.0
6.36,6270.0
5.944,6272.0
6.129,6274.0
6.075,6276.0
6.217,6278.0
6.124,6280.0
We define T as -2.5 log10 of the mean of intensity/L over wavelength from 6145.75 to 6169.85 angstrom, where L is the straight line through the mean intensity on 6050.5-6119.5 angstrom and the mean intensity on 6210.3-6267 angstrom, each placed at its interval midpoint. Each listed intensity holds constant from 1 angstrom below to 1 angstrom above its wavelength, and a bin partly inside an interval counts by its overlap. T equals 0.077 mag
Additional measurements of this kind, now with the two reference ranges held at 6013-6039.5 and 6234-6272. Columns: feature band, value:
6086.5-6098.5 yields -0.12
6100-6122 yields -0.06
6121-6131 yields -0.13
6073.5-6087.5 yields -0.04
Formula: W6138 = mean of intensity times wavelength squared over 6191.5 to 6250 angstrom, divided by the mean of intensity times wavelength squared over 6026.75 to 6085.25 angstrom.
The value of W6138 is 1.05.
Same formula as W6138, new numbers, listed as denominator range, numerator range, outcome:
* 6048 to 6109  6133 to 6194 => 0.95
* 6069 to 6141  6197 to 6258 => 1.02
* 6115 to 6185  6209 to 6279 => 1.02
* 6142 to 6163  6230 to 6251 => 1.07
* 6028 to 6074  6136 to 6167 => 0.98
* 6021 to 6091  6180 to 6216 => 1.03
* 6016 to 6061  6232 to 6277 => 1.02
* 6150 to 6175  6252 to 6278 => 0.99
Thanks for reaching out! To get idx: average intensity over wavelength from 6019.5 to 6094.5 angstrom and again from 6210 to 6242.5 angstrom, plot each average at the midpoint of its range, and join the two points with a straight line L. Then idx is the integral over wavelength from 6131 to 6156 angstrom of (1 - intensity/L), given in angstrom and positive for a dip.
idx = 0.7 angstrom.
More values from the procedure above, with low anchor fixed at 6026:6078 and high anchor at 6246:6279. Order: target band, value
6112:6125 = -0.28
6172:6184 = -0.57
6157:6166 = 0.60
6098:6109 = -0.49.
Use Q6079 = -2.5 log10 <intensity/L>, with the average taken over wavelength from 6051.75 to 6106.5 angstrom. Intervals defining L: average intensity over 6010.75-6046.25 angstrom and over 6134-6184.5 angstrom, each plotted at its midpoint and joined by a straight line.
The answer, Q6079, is -0.09 mag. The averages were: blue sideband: 6.87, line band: 7.45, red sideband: 6.9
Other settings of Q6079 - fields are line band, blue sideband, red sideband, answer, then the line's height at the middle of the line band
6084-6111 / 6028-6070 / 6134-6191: -0.05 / 7.07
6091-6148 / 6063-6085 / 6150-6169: -0.06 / 6.92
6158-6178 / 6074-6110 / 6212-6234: 0.09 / 7.3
